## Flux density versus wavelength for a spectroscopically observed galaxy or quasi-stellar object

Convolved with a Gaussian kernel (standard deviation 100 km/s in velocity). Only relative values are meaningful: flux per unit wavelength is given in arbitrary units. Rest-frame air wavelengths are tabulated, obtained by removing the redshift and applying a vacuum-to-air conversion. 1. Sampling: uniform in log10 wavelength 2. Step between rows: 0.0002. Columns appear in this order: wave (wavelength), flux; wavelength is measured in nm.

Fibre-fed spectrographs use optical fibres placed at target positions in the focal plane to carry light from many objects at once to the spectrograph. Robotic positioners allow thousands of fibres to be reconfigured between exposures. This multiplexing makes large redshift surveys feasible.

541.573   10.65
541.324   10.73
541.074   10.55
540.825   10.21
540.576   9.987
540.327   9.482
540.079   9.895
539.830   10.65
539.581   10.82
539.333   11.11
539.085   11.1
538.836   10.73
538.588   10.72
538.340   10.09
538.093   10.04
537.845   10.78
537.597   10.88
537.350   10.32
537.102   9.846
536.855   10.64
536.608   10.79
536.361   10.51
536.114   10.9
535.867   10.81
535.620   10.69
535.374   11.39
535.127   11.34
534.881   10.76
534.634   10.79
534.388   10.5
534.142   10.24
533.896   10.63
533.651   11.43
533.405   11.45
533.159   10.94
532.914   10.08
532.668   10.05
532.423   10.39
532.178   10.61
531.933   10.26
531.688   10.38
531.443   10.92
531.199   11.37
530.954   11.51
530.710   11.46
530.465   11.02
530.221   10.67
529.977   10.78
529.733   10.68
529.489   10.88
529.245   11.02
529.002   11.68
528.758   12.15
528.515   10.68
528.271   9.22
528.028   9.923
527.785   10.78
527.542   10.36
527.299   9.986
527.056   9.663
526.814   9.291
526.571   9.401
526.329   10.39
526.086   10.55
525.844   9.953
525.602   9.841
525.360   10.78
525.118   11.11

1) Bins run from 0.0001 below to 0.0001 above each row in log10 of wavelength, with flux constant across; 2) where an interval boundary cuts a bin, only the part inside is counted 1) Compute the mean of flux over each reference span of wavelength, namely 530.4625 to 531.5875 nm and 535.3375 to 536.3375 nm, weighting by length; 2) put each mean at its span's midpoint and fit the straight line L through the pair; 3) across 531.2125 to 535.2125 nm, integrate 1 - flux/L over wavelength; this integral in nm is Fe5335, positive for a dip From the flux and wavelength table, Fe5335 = 0.142 nm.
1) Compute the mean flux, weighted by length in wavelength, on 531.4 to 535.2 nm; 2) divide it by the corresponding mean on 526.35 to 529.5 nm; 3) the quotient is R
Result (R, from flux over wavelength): 1.0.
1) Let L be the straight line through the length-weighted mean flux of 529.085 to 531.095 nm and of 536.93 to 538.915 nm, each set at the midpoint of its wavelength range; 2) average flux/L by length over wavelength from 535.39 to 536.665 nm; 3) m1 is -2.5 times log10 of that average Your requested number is -0.02 mag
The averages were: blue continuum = 11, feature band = 10.8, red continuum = 10.4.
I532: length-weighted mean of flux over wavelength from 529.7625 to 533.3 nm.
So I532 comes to 10.7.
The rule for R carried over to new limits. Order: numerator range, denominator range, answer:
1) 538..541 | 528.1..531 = 0.95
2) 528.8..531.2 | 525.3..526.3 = 1.08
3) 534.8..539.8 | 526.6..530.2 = 1.02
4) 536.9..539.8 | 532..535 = 0.99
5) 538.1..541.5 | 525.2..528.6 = 1.04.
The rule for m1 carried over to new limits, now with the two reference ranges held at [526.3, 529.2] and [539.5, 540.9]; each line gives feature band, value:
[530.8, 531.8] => -0.08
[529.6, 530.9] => -0.07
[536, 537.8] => -0.04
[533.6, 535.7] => -0.06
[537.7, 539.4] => -0.05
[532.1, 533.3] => -0.02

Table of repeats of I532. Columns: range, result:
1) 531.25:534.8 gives 10.6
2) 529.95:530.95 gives 11.1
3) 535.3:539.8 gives 10.7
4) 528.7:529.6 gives 11.4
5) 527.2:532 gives 10.8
